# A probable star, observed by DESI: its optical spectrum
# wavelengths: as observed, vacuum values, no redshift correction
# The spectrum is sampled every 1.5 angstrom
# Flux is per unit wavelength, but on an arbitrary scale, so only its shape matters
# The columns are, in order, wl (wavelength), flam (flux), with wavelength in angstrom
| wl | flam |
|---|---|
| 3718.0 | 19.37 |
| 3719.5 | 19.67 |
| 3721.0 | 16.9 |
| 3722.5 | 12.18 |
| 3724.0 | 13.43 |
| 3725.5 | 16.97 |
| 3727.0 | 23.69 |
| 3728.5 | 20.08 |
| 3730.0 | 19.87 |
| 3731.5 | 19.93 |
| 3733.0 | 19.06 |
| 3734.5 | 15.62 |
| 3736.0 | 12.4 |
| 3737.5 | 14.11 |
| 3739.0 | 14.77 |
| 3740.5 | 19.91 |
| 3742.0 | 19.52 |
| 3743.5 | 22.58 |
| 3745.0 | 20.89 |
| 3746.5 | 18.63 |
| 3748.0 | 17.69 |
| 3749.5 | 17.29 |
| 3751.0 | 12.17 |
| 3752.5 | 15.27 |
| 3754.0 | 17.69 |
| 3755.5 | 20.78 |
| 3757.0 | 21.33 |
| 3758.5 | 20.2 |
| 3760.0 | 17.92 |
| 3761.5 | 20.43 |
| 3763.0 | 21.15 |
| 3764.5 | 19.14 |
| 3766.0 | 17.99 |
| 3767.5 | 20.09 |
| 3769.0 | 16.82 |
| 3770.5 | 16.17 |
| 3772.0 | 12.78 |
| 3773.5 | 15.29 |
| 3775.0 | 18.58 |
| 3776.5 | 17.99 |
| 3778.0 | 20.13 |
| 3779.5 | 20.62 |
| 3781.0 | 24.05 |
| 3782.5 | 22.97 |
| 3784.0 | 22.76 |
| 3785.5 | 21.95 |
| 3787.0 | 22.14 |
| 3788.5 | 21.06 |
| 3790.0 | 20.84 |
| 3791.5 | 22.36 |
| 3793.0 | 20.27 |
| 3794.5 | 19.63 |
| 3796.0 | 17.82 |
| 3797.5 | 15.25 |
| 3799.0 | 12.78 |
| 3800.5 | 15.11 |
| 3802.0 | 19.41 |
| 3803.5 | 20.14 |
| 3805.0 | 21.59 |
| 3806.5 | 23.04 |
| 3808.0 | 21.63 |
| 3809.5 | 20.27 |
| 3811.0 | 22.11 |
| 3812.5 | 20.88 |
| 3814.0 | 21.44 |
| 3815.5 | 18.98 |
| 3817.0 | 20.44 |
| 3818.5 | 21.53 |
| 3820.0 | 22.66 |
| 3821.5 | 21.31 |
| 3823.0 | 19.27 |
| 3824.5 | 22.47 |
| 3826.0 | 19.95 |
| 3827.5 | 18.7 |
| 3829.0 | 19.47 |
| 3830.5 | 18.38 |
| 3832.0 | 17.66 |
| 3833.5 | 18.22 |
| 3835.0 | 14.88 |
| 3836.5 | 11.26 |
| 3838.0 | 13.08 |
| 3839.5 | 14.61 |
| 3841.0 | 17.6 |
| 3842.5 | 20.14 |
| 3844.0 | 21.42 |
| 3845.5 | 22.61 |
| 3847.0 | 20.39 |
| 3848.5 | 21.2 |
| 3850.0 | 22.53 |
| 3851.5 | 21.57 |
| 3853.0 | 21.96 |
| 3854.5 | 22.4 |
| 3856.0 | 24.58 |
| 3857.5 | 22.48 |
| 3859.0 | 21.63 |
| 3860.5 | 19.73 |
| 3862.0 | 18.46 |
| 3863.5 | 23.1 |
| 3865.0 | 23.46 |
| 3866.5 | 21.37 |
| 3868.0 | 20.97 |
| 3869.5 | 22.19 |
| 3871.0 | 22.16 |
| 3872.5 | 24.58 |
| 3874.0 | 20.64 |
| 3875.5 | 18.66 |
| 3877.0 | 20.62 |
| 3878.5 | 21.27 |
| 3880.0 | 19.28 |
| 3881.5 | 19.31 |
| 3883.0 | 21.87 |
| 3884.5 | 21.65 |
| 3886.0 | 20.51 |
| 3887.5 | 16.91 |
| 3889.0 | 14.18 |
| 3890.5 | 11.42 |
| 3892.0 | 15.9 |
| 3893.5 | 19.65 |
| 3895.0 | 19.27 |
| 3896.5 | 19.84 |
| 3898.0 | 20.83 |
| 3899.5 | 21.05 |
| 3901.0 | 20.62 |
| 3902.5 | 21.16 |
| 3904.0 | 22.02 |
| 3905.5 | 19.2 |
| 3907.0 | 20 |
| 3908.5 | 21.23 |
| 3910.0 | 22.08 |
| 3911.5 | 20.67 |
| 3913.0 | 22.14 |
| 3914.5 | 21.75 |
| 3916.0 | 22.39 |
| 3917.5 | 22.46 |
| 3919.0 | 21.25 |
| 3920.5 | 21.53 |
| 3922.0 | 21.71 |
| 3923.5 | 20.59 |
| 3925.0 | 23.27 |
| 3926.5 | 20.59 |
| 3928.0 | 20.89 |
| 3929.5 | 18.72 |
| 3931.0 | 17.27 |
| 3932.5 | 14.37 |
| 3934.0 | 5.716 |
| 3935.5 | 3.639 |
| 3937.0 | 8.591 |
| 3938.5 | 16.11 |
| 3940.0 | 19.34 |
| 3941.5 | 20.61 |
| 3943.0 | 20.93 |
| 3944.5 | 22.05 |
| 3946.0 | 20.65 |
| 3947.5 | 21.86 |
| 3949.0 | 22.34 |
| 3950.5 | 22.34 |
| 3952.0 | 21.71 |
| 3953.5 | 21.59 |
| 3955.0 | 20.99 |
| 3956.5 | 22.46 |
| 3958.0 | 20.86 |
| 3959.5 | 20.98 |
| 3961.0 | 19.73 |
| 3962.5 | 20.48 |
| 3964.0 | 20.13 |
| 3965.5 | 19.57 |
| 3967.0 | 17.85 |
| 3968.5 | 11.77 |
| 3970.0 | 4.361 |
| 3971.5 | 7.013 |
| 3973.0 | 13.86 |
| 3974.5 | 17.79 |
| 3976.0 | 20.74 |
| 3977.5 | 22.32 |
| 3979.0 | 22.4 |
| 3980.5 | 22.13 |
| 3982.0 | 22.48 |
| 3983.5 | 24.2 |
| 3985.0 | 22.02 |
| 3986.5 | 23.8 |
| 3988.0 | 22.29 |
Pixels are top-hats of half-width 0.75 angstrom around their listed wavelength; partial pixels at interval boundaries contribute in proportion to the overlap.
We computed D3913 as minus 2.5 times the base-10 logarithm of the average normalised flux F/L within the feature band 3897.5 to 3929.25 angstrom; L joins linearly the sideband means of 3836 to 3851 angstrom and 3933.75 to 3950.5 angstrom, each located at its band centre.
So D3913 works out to -0.21 mag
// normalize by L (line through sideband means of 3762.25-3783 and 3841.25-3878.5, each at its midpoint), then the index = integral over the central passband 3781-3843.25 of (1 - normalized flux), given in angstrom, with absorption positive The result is 1.6 angstrom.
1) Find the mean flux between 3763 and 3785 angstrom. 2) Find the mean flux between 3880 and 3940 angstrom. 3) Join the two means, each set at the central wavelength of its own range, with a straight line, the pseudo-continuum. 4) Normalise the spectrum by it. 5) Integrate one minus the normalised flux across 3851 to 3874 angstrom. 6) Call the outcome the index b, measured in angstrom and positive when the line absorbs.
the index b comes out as -3.8 angstrom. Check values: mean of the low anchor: 19.1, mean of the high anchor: 18.8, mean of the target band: 22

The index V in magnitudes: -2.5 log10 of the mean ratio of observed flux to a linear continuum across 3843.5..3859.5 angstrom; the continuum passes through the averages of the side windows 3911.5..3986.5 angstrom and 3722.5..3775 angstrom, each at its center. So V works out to -0.19 mag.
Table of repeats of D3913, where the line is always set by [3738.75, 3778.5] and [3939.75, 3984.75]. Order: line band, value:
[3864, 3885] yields -0.124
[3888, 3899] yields 0.104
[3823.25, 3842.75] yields 0.082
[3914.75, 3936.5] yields 0.068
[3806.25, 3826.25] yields -0.135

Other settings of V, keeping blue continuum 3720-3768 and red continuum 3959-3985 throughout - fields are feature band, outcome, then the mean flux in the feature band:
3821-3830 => -0.112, 20.1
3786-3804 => -0.047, 18.9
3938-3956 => -0.155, 21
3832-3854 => -0.032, 18.7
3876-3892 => -0.024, 18.6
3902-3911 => -0.154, 20.9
